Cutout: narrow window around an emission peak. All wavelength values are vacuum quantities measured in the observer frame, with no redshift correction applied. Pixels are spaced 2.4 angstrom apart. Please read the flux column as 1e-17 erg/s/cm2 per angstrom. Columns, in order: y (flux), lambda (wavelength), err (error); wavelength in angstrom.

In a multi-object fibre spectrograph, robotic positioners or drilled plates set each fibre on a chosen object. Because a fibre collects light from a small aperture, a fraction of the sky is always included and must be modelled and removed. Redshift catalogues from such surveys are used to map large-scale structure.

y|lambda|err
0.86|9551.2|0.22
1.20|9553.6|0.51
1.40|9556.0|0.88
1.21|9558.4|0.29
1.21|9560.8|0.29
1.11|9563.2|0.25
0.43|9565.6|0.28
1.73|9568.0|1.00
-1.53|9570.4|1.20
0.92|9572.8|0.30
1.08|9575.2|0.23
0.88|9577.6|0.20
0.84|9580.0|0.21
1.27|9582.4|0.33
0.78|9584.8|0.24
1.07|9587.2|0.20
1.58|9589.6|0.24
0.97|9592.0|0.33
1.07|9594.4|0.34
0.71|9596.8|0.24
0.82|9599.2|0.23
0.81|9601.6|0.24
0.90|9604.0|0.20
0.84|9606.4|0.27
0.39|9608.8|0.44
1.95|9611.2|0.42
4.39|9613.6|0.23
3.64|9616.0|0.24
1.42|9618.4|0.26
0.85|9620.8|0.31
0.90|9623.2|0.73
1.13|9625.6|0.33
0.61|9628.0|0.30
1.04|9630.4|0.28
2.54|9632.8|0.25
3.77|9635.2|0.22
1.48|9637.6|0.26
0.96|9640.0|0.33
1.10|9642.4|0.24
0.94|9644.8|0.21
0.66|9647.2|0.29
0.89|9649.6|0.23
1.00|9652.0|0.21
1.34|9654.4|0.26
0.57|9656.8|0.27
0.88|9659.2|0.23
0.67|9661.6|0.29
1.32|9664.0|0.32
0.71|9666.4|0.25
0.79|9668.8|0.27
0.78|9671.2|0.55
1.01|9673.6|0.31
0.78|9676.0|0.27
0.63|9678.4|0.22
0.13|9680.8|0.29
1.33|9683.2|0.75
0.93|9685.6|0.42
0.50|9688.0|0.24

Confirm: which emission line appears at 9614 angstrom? [S II]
